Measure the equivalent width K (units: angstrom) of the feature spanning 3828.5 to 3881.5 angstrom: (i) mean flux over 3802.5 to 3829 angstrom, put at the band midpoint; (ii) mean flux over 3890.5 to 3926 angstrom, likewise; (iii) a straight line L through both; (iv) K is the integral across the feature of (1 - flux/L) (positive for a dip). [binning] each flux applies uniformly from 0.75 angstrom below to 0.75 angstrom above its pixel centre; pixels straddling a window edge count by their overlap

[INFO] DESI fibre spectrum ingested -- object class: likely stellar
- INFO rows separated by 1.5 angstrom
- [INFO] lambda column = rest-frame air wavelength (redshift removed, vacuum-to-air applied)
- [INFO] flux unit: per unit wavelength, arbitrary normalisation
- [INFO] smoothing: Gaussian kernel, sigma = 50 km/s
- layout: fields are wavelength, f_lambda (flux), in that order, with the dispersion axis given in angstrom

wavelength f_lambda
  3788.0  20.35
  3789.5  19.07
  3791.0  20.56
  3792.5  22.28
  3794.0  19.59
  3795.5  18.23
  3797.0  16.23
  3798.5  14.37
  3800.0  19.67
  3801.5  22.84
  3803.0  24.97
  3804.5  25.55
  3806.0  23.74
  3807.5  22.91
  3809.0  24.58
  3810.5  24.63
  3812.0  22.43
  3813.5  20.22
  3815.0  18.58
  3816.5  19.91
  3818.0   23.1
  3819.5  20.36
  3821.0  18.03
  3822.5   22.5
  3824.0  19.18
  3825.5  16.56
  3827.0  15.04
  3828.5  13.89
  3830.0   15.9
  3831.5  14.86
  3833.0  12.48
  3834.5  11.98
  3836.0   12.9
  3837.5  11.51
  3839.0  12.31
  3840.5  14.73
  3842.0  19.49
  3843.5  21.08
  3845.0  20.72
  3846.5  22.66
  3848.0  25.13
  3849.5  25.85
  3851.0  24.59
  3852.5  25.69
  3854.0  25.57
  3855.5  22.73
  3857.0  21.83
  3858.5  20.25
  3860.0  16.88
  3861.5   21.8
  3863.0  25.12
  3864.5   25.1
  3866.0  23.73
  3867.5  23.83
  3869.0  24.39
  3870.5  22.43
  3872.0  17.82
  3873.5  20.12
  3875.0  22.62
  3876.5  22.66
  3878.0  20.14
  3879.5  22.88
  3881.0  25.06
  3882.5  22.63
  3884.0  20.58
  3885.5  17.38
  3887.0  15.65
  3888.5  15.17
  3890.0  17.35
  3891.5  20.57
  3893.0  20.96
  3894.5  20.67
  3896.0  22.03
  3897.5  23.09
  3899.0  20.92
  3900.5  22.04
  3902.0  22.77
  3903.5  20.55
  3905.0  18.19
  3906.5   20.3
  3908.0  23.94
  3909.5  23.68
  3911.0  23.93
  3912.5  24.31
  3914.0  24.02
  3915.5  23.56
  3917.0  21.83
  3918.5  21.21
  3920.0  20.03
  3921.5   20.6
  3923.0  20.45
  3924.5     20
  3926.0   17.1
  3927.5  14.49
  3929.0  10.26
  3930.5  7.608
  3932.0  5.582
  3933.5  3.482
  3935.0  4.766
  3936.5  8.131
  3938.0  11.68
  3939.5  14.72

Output 2.1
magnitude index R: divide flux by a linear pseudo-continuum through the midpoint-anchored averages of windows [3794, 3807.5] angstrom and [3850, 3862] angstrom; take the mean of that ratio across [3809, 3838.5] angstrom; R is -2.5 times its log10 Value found 0.206 mag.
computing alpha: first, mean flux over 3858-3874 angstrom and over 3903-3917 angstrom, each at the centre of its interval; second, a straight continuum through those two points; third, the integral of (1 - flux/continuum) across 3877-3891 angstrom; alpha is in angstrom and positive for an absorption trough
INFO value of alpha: 1.6 angstrom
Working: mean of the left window 22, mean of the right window 22.5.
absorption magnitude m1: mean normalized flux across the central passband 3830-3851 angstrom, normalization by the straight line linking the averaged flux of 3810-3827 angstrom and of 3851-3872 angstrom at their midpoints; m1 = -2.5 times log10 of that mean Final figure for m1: 0.23 mag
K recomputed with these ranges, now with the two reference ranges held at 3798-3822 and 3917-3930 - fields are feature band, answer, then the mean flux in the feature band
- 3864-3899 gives -3.1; 21.1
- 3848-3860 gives -1.9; 23.4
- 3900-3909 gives -1.3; 21.3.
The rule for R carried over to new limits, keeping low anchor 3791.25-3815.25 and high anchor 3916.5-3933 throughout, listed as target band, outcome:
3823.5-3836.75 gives 0.35 mag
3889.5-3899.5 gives -0.20 mag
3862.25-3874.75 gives -0.23 mag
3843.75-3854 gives -0.24 mag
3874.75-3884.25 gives -0.24 mag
